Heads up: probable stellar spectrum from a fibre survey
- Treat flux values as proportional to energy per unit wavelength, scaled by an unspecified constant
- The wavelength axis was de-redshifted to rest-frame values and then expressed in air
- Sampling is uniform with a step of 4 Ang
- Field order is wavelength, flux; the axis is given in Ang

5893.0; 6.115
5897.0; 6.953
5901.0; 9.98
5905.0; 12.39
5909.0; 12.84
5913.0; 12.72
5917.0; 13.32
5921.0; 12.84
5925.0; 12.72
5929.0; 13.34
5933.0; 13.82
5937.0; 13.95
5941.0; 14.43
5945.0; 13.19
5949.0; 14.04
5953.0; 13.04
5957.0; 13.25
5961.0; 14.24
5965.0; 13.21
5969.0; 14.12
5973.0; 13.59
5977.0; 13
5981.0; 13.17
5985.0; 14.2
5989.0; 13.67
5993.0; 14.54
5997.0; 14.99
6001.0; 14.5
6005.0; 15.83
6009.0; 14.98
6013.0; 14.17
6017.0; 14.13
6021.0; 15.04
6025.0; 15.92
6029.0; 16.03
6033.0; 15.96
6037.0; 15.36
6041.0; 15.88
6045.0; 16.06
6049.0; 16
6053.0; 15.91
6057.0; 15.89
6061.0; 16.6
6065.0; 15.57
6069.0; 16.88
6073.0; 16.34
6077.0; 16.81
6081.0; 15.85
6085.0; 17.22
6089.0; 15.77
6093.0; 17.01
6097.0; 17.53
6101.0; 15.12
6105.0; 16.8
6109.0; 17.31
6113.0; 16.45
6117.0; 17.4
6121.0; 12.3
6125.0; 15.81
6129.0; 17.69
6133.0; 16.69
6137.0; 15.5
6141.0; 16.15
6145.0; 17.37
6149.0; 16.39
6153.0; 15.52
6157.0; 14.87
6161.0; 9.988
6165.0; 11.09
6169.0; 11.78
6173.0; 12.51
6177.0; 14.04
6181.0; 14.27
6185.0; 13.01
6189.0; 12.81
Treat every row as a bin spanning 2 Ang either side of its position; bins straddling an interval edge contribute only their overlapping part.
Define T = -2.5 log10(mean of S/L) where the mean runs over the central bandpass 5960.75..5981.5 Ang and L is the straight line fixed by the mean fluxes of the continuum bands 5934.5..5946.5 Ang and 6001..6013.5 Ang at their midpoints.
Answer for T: 0.07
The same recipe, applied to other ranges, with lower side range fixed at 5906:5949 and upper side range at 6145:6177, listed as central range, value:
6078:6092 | -0.215 mag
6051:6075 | -0.204 mag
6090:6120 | -0.230 mag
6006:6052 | -0.154 mag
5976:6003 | -0.054 mag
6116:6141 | -0.178 mag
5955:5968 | -0.021 mag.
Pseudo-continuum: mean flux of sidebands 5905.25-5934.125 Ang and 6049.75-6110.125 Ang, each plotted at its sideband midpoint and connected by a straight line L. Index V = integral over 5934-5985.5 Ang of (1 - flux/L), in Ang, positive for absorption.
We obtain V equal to 0.84 Ang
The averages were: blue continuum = 13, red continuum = 16.4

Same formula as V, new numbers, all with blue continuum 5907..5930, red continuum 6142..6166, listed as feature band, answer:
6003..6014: -1.27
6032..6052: -3.11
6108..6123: -1.69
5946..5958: -0.26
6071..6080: -1.66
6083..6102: -3.48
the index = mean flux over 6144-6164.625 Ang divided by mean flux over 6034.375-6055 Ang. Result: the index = 0.91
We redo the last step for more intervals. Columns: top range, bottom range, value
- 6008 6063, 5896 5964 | 1.21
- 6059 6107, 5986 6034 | 1.10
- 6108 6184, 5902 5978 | 1.11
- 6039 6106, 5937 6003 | 1.18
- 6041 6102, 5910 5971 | 1.21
